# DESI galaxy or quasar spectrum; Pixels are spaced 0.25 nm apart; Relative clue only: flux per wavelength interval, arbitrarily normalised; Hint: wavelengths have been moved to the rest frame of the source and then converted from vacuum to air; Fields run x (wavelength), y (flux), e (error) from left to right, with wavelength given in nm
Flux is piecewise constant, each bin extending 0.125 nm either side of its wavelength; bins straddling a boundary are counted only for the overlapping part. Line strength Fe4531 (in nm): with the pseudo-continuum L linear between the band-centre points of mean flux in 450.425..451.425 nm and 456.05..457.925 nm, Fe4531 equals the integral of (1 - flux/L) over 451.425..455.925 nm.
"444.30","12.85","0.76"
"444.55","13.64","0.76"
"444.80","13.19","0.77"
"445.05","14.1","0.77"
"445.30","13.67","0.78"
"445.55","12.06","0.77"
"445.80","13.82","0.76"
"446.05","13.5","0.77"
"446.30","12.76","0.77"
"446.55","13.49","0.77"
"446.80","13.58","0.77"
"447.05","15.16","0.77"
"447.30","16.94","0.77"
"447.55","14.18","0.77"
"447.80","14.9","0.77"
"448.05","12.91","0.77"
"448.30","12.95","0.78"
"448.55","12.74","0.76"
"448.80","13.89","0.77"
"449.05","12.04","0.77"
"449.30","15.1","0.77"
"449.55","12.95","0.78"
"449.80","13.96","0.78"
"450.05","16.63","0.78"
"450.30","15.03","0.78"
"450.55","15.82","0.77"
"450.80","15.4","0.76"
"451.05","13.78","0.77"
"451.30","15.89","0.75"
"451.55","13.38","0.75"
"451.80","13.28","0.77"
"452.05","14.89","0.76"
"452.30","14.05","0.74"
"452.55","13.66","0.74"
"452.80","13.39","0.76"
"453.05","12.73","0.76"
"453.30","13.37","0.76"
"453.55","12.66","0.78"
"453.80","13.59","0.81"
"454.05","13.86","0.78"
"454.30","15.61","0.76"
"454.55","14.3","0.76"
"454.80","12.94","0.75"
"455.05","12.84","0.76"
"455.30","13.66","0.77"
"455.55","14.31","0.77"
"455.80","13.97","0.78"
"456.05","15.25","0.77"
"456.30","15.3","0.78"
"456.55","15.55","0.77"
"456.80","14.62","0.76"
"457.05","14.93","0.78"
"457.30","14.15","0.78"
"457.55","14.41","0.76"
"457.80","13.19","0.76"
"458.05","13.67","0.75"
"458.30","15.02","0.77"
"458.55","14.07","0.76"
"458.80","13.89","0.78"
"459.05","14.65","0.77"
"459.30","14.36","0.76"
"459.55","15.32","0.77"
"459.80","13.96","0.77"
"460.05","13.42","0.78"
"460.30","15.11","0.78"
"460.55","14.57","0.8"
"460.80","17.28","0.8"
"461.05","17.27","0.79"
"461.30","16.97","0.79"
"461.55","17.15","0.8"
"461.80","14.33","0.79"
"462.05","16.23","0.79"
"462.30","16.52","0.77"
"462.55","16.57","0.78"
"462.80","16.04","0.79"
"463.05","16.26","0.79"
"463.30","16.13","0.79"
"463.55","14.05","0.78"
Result 0.379 nm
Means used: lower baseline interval 15.2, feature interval 13.7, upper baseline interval 14.6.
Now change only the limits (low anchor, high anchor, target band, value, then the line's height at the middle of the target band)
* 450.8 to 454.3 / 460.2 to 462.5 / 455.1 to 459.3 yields 0.19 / 15.1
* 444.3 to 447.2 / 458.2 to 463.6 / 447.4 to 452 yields -0.05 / 14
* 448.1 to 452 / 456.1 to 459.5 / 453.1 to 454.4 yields 0.05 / 14.3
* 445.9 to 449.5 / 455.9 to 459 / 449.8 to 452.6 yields -0.12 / 14.1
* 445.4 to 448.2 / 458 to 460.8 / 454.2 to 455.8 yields 0.04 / 14.3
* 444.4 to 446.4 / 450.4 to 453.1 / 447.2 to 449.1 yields -0.02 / 13.7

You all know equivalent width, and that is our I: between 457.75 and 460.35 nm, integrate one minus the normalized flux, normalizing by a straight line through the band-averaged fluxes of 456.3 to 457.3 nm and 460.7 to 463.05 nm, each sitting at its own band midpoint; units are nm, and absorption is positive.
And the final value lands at 0.23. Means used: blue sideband 15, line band 14.2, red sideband 16.5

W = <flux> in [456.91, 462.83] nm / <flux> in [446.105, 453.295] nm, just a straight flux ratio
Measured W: 1.07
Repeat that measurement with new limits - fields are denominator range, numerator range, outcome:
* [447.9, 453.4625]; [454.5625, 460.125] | 1.02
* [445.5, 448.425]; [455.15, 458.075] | 1.04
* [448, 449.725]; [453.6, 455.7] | 1.04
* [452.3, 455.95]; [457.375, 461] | 1.06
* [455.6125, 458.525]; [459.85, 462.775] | 1.09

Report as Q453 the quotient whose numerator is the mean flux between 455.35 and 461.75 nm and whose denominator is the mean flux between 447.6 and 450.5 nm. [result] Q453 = 1.06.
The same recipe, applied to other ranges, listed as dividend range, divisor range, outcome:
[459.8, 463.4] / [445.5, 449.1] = 1.16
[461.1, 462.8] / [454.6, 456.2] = 1.18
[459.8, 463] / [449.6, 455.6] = 1.13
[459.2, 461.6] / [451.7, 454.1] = 1.14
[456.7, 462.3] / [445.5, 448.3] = 1.07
